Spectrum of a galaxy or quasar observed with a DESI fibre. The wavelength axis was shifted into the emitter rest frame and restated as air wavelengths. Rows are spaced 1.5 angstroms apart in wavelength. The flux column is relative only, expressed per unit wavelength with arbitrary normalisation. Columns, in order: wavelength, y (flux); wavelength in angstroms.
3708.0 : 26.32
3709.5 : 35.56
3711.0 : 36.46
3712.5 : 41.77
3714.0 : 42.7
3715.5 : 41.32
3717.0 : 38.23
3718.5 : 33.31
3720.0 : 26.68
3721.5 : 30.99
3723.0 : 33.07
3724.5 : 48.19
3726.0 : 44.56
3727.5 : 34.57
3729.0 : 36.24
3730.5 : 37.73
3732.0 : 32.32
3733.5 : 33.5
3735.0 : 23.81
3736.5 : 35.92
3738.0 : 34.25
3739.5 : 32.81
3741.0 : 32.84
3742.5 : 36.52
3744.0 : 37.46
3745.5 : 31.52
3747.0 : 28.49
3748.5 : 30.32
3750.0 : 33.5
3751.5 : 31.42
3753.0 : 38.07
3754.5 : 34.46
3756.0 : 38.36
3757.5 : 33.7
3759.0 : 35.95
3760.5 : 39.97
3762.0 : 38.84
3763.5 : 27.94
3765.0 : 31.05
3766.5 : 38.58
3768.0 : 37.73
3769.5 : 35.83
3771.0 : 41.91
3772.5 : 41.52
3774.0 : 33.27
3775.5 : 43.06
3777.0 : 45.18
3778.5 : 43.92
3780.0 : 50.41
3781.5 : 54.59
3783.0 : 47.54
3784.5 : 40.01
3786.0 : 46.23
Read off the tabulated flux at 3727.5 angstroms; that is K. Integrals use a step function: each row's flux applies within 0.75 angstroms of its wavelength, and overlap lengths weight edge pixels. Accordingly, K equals 34.57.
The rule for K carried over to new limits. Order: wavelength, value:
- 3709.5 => 35.56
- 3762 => 38.84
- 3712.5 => 41.77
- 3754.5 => 34.46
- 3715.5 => 41.32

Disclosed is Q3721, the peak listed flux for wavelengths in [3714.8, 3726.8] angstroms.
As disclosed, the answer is 48.19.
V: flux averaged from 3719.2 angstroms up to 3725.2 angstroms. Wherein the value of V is 34.6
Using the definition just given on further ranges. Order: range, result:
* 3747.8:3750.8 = 31.9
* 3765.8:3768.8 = 38.1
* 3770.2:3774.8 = 38.9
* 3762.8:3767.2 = 32.5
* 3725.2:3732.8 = 37.1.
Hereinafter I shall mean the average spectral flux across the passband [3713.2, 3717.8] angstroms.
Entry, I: 40.7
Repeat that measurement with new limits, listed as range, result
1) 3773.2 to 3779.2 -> 41.3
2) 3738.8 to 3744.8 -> 34.9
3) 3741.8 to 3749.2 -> 32.9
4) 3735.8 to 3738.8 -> 35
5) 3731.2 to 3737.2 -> 31.4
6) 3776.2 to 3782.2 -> 48.4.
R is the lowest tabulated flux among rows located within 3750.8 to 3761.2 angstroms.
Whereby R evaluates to 31.42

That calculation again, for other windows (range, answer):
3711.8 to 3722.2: 26.68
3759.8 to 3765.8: 27.94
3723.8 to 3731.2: 34.57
